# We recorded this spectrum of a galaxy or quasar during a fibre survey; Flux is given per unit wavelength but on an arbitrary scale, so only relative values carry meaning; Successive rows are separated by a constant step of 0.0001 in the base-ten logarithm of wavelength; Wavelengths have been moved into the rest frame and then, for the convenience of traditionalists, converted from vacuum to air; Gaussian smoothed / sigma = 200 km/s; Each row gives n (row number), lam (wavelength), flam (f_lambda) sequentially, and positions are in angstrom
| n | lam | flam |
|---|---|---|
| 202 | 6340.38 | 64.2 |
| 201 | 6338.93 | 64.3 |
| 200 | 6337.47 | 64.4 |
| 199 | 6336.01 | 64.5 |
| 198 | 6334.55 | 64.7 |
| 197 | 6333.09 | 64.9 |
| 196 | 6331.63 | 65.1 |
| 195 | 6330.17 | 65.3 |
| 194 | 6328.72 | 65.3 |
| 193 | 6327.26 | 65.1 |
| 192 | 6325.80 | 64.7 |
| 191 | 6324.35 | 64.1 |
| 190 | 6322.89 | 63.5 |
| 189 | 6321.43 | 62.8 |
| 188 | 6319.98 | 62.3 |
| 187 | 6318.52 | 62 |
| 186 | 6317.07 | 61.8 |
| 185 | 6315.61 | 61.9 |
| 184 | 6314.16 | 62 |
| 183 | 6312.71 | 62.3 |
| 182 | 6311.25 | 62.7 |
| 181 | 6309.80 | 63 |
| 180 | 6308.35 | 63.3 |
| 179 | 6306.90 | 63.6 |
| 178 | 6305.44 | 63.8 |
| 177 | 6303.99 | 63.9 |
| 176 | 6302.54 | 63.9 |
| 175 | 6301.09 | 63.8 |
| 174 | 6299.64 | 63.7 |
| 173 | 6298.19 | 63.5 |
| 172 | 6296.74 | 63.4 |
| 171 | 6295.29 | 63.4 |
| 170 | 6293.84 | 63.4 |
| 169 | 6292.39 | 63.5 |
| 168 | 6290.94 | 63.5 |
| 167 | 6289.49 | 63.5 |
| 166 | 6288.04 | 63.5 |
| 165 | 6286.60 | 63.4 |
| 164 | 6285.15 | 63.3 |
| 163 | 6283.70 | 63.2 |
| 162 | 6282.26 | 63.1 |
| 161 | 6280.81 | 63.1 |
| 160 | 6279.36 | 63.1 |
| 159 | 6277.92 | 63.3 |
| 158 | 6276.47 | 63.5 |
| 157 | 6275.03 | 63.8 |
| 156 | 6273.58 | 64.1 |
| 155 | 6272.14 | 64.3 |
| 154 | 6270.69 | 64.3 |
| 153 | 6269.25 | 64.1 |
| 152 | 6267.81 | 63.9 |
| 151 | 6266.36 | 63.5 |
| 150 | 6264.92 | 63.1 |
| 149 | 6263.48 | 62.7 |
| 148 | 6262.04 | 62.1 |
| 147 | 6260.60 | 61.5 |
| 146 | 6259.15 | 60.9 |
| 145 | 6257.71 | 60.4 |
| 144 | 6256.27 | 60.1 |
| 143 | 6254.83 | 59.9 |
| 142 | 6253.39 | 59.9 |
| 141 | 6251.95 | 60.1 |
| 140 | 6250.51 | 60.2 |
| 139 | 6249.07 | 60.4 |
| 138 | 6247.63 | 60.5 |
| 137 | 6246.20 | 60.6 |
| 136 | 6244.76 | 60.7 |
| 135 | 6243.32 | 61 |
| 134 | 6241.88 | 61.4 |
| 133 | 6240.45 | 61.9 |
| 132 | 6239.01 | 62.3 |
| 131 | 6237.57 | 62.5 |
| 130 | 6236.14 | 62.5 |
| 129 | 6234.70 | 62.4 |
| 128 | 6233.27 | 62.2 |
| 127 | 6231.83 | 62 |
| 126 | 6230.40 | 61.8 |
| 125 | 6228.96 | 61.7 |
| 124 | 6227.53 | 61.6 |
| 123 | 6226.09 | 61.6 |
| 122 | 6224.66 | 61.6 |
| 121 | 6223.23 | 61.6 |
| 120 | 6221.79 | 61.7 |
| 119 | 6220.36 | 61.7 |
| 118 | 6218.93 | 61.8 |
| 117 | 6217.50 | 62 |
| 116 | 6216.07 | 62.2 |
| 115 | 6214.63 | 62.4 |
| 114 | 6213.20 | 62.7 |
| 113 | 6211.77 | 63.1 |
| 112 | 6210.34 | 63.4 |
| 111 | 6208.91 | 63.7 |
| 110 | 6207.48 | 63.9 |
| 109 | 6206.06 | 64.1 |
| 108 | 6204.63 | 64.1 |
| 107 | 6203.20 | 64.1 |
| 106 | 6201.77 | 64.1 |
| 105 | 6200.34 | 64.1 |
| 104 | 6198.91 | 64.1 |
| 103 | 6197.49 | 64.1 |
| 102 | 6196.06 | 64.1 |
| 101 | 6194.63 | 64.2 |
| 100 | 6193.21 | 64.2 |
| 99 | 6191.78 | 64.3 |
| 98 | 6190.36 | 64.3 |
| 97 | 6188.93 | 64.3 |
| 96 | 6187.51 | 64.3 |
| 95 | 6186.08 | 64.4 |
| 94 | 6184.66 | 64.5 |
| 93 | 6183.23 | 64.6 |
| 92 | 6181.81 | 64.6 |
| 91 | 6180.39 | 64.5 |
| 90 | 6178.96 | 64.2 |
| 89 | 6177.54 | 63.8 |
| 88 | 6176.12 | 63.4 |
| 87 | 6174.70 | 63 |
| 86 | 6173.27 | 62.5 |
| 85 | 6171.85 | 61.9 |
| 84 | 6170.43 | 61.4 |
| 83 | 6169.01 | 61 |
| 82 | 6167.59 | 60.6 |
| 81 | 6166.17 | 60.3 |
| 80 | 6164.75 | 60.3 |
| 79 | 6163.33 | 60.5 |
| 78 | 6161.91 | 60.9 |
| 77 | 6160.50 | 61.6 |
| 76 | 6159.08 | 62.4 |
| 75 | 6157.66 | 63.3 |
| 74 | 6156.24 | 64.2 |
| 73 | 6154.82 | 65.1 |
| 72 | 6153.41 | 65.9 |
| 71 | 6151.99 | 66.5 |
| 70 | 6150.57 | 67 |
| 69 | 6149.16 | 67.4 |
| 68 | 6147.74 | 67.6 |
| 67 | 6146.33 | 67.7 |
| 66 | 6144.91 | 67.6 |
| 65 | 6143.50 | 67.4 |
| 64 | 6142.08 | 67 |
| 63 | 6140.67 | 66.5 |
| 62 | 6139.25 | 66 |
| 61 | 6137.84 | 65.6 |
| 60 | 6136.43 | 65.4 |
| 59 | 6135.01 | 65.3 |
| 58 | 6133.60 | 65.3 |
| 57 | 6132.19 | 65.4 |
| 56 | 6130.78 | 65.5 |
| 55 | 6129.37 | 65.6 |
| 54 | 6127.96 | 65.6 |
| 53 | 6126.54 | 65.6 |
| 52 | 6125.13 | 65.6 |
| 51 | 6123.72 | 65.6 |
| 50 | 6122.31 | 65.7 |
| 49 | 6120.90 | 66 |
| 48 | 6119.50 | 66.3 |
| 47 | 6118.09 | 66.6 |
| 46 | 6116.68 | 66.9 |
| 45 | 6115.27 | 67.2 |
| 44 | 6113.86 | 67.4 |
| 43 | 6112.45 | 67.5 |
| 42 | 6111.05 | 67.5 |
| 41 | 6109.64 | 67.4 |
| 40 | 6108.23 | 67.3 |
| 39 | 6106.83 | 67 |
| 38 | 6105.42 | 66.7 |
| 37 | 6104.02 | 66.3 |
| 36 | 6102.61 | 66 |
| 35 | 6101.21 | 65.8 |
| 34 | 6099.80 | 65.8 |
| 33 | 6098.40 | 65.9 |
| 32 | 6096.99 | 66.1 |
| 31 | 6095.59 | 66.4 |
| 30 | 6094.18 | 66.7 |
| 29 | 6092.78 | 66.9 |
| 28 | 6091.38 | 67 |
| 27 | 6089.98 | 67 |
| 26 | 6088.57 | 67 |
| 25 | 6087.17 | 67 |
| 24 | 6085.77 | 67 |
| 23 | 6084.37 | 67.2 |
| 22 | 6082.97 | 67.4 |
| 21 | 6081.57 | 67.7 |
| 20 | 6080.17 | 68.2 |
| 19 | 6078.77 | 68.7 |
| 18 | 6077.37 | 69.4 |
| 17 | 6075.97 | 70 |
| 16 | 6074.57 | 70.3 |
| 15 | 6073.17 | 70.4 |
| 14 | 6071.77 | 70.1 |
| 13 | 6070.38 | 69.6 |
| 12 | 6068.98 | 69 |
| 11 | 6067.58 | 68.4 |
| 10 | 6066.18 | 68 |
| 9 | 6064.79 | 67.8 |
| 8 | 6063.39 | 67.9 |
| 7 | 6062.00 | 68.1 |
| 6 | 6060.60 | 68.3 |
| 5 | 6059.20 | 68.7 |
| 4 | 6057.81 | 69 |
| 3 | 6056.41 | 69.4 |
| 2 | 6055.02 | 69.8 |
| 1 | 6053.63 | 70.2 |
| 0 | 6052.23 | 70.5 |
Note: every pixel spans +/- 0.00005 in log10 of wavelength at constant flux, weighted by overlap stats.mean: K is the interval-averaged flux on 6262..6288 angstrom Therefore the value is 63.5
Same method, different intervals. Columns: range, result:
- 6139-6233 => 63.6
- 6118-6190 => 64.6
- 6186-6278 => 62.6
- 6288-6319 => 63.2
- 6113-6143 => 66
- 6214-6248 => 61.7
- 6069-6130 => 67.2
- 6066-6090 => 68.5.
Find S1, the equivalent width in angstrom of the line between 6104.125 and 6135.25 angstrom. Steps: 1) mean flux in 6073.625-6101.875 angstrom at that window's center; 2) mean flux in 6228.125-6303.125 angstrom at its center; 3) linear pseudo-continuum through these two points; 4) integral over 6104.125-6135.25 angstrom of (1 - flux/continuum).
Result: 0.1 angstrom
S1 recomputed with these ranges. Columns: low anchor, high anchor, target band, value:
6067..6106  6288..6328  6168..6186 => 0.70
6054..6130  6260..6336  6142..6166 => 0.57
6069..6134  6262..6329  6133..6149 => -0.05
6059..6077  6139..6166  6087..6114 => 0.27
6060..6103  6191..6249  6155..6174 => 0.87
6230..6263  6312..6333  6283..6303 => -0.28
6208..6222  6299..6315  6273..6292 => -0.10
